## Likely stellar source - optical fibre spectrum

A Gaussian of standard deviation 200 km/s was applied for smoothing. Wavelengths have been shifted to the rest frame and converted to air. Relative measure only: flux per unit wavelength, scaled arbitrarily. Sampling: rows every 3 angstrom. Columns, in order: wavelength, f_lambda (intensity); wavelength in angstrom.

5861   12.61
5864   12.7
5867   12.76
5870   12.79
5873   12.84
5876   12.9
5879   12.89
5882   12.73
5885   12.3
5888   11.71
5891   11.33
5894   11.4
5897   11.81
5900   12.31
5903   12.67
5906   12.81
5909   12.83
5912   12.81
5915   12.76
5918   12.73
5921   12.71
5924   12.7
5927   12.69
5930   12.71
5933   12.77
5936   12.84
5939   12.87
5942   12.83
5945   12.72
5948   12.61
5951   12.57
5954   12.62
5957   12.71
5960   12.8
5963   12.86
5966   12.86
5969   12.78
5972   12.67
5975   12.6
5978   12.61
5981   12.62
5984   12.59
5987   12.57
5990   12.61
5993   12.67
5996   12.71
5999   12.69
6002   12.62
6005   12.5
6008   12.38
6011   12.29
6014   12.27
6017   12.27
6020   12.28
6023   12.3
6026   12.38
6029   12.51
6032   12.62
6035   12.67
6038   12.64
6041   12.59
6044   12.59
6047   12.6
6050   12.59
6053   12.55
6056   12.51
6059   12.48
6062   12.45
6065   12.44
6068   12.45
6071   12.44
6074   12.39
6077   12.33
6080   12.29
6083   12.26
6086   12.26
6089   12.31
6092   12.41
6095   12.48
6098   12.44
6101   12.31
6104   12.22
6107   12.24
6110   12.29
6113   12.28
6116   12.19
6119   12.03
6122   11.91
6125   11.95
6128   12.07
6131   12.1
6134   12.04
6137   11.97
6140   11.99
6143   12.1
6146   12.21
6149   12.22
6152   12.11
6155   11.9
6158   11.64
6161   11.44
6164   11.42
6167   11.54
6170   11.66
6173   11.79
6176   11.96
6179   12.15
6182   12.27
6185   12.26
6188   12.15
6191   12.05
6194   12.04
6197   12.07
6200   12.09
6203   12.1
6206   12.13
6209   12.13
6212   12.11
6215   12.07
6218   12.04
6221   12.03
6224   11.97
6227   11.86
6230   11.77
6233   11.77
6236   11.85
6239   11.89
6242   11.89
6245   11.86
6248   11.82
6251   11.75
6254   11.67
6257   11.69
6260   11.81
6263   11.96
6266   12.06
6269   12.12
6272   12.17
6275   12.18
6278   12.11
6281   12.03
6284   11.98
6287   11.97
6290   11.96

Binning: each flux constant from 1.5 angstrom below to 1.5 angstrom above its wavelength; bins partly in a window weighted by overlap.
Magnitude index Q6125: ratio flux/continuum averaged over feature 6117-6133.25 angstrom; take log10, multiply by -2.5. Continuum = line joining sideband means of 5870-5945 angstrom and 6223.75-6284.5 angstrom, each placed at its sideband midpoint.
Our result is 0.01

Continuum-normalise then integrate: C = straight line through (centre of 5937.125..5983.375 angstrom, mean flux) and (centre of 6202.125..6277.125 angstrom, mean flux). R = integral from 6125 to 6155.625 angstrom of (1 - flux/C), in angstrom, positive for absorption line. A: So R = 0.38 angstrom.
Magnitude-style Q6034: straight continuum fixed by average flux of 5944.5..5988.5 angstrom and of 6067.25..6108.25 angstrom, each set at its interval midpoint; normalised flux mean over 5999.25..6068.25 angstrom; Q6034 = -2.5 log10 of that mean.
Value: 0.00 mag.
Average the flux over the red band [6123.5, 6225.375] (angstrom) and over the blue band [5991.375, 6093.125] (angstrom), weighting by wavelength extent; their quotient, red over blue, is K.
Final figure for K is 1.0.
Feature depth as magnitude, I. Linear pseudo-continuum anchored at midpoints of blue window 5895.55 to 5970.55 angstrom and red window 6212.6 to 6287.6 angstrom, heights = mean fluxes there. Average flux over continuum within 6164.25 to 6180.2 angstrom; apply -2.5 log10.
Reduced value 0.03 mag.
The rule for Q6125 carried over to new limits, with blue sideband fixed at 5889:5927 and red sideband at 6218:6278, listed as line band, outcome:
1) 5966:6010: -0.029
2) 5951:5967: -0.036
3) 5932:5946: -0.039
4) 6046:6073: -0.027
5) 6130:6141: 0.005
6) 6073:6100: -0.018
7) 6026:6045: -0.032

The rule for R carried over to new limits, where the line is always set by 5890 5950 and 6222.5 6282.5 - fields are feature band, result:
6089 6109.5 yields -0.2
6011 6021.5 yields 0.1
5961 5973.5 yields -0.3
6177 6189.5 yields -0.2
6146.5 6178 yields 0.8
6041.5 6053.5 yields -0.3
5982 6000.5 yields -0.3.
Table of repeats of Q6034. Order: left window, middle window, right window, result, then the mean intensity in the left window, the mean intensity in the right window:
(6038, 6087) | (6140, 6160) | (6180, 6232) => 0.02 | 12.5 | 12.1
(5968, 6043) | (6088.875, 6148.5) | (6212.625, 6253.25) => 0.00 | 12.5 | 11.9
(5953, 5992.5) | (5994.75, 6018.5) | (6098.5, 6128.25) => 0.01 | 12.7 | 12.2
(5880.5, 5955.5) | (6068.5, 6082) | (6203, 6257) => -0.01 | 12.5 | 11.9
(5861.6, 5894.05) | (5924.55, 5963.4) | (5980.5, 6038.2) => -0.02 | 12.4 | 12.5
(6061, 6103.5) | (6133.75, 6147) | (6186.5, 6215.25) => 0.02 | 12.4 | 12.1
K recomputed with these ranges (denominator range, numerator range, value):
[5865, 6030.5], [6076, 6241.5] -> 0.96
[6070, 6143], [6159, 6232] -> 0.98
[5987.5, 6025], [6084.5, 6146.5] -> 0.98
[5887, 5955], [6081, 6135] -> 0.98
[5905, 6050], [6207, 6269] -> 0.94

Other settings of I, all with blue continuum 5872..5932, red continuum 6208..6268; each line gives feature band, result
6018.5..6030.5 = -0.01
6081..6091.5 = -0.01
